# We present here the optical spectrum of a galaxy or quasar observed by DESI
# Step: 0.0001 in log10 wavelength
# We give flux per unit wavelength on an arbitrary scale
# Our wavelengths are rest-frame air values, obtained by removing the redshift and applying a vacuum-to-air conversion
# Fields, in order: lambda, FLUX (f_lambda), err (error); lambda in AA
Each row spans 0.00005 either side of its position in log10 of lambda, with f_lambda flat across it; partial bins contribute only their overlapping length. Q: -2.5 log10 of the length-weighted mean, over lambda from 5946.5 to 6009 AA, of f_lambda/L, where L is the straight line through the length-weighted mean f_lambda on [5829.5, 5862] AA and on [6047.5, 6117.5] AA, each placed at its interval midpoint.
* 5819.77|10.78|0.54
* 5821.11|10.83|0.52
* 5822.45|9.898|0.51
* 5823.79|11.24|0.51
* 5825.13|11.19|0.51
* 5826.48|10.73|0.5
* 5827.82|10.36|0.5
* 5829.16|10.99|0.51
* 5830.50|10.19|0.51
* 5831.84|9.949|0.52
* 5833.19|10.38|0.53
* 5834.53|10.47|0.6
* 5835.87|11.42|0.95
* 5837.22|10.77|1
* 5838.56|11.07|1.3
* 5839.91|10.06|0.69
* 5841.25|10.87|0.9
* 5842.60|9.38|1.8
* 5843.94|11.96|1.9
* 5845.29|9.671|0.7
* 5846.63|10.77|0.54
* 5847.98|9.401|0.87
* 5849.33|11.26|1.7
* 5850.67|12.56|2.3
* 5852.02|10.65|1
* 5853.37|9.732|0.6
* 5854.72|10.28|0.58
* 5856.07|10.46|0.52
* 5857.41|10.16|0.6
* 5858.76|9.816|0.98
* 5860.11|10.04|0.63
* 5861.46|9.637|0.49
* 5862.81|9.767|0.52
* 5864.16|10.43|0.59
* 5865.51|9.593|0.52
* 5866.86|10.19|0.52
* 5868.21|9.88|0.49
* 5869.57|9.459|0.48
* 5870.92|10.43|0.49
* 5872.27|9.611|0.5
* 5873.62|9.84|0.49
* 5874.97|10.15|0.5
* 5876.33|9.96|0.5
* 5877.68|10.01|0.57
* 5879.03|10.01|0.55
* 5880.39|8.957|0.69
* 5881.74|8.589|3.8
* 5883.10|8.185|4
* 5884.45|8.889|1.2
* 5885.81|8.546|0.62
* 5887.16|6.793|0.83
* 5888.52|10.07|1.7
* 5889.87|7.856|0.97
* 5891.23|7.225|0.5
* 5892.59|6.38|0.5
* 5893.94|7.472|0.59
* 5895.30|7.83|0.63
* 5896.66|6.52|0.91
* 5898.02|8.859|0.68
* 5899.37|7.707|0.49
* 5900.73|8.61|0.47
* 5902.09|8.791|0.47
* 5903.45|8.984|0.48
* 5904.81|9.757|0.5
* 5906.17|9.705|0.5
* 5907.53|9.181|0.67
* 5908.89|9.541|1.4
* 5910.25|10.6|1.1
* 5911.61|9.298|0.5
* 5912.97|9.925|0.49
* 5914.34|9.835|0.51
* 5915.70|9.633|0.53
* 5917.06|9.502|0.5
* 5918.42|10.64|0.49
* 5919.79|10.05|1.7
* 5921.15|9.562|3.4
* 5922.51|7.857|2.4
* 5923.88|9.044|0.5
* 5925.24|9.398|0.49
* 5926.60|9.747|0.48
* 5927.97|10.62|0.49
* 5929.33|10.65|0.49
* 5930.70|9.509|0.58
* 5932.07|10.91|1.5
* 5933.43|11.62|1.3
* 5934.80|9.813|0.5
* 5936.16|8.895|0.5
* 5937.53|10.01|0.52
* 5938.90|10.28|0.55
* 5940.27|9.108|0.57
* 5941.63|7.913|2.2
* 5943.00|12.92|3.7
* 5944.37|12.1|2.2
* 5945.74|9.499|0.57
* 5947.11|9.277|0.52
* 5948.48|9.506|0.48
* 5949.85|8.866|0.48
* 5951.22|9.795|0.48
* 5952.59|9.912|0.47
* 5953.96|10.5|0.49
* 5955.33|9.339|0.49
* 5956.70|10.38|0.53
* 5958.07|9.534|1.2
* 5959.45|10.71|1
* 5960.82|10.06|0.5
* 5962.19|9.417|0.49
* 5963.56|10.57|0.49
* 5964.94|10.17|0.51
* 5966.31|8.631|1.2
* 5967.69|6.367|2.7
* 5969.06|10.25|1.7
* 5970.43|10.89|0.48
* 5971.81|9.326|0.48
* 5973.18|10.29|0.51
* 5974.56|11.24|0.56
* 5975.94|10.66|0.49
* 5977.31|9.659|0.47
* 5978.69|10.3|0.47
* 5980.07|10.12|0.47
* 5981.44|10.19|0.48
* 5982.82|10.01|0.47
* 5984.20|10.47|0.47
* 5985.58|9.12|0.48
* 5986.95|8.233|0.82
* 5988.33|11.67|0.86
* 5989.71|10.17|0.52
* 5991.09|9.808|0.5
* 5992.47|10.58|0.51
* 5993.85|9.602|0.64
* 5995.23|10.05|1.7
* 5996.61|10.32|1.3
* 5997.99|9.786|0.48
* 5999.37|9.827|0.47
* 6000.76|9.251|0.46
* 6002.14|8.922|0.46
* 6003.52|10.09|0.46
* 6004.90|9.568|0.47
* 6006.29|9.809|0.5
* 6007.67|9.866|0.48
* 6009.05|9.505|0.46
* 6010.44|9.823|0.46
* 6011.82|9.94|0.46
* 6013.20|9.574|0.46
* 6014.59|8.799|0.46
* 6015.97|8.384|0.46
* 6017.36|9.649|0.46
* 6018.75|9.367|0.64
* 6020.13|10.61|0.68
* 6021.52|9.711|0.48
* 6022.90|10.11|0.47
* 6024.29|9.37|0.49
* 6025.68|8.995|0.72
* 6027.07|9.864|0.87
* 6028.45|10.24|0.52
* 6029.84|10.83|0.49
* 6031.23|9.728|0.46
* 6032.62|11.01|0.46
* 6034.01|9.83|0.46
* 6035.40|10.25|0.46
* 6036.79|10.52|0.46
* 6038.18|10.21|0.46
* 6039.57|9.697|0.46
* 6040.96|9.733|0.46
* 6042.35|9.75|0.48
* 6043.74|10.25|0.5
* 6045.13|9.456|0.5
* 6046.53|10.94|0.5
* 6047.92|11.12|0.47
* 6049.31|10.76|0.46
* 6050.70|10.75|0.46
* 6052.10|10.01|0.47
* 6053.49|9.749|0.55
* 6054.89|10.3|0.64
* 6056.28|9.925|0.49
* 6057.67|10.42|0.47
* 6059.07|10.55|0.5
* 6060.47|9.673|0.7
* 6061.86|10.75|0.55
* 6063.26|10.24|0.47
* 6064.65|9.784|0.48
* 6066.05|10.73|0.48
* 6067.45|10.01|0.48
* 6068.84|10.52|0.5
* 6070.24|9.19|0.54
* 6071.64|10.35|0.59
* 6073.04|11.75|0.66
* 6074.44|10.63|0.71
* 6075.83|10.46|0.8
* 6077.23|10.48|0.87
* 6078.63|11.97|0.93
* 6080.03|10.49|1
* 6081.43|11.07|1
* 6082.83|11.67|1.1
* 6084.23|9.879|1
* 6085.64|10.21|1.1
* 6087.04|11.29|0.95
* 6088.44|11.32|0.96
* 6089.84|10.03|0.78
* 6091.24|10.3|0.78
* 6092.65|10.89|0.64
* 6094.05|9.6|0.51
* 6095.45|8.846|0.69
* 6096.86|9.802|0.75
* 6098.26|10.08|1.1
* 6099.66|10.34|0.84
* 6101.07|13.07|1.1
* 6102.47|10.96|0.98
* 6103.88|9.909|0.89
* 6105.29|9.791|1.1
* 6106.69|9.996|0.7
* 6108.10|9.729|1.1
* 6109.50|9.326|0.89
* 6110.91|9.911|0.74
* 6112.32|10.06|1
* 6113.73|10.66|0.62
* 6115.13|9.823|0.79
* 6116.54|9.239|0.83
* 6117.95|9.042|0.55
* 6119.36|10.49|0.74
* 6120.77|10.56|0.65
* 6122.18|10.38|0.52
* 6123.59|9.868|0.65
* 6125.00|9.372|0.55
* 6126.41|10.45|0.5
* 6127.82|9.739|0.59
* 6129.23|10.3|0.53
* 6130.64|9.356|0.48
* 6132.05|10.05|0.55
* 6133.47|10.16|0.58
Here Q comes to 0.06 mag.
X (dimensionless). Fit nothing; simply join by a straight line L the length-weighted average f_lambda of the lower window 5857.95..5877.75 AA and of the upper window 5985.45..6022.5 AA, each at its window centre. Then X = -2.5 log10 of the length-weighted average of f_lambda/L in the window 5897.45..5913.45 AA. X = 0.07 mag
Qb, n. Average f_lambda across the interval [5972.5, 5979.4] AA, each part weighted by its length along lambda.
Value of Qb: 10.4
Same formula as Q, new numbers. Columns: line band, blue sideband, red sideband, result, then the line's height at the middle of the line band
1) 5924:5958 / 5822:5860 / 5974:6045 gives 0.02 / 10.2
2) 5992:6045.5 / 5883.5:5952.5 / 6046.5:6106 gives 0.03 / 10.1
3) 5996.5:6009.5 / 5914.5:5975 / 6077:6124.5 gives 0.04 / 10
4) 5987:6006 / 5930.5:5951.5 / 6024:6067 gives 0.02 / 10.1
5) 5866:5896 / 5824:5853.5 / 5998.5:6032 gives 0.17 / 10.4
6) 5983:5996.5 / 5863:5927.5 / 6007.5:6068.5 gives -0.03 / 9.72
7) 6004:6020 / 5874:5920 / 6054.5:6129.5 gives 0.02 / 9.74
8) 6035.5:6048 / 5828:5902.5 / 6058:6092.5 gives 0.03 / 10.4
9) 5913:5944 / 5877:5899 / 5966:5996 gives -0.11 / 8.98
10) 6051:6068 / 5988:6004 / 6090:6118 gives -0.02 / 10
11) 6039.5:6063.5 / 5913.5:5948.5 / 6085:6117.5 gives -0.01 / 10.1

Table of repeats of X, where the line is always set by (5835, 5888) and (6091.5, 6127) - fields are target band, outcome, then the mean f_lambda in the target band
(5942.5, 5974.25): 0.01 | 9.92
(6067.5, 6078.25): -0.05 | 10.5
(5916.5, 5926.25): 0.06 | 9.45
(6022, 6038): 0.00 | 10.1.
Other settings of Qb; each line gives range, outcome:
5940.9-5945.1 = 10.9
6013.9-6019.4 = 9.04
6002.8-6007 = 9.82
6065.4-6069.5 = 10.4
